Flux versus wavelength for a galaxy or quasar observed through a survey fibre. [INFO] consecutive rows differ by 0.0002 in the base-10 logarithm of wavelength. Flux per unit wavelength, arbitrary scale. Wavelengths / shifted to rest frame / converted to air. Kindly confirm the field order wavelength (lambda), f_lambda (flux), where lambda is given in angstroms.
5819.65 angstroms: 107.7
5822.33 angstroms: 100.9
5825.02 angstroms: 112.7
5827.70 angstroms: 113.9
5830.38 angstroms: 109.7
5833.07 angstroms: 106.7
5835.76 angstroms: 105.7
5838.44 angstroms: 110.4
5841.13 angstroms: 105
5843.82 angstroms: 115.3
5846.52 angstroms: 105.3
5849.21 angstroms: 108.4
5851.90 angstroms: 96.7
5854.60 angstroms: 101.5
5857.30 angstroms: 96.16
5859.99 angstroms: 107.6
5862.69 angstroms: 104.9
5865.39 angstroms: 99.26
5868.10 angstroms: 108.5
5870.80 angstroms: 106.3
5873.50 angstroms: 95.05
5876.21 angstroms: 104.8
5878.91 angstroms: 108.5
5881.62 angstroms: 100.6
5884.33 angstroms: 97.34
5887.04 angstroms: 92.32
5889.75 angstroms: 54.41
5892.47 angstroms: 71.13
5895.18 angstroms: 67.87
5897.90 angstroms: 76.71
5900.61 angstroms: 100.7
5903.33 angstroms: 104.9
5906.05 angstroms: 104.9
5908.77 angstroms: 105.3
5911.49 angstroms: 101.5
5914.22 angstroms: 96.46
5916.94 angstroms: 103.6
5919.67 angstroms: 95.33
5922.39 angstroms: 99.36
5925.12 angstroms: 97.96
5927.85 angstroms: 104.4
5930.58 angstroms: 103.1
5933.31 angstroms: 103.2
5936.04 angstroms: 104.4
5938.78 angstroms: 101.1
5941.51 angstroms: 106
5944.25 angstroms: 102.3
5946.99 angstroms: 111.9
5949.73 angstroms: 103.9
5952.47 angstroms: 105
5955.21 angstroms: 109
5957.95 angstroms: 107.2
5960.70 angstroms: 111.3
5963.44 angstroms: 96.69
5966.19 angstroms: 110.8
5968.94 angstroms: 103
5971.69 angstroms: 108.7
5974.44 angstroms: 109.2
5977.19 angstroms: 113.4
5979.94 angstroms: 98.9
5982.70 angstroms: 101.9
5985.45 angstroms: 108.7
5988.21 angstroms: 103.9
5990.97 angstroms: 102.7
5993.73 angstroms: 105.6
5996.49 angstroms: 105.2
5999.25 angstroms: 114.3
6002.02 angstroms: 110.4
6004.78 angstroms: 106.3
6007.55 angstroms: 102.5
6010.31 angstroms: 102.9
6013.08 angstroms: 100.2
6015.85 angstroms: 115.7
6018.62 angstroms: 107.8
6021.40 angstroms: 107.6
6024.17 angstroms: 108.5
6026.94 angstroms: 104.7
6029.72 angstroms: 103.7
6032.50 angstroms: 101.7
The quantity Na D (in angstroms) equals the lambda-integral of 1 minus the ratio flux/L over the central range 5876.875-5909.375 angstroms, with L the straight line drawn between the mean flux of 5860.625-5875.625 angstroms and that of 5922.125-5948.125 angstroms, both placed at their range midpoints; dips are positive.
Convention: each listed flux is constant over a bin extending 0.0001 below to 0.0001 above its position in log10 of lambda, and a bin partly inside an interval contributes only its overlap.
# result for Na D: 4.1 angstroms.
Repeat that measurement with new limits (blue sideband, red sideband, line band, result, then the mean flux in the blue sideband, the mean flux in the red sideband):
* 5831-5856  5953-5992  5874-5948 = 6.4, 106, 106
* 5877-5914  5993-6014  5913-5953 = -2.4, 91.6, 106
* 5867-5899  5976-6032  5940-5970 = -1.9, 90.2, 106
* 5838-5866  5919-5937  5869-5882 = 0.0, 105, 101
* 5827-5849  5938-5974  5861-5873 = 0.4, 109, 106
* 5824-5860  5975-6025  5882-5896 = 3.7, 107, 106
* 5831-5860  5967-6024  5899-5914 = 0.5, 105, 107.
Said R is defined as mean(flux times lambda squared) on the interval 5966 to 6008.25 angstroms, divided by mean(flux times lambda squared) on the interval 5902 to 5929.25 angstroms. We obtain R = 1.08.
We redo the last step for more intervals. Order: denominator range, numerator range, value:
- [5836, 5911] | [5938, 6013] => 1.12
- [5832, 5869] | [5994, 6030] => 1.08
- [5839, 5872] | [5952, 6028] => 1.07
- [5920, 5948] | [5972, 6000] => 1.05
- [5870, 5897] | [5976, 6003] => 1.24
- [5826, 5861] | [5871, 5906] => 0.87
